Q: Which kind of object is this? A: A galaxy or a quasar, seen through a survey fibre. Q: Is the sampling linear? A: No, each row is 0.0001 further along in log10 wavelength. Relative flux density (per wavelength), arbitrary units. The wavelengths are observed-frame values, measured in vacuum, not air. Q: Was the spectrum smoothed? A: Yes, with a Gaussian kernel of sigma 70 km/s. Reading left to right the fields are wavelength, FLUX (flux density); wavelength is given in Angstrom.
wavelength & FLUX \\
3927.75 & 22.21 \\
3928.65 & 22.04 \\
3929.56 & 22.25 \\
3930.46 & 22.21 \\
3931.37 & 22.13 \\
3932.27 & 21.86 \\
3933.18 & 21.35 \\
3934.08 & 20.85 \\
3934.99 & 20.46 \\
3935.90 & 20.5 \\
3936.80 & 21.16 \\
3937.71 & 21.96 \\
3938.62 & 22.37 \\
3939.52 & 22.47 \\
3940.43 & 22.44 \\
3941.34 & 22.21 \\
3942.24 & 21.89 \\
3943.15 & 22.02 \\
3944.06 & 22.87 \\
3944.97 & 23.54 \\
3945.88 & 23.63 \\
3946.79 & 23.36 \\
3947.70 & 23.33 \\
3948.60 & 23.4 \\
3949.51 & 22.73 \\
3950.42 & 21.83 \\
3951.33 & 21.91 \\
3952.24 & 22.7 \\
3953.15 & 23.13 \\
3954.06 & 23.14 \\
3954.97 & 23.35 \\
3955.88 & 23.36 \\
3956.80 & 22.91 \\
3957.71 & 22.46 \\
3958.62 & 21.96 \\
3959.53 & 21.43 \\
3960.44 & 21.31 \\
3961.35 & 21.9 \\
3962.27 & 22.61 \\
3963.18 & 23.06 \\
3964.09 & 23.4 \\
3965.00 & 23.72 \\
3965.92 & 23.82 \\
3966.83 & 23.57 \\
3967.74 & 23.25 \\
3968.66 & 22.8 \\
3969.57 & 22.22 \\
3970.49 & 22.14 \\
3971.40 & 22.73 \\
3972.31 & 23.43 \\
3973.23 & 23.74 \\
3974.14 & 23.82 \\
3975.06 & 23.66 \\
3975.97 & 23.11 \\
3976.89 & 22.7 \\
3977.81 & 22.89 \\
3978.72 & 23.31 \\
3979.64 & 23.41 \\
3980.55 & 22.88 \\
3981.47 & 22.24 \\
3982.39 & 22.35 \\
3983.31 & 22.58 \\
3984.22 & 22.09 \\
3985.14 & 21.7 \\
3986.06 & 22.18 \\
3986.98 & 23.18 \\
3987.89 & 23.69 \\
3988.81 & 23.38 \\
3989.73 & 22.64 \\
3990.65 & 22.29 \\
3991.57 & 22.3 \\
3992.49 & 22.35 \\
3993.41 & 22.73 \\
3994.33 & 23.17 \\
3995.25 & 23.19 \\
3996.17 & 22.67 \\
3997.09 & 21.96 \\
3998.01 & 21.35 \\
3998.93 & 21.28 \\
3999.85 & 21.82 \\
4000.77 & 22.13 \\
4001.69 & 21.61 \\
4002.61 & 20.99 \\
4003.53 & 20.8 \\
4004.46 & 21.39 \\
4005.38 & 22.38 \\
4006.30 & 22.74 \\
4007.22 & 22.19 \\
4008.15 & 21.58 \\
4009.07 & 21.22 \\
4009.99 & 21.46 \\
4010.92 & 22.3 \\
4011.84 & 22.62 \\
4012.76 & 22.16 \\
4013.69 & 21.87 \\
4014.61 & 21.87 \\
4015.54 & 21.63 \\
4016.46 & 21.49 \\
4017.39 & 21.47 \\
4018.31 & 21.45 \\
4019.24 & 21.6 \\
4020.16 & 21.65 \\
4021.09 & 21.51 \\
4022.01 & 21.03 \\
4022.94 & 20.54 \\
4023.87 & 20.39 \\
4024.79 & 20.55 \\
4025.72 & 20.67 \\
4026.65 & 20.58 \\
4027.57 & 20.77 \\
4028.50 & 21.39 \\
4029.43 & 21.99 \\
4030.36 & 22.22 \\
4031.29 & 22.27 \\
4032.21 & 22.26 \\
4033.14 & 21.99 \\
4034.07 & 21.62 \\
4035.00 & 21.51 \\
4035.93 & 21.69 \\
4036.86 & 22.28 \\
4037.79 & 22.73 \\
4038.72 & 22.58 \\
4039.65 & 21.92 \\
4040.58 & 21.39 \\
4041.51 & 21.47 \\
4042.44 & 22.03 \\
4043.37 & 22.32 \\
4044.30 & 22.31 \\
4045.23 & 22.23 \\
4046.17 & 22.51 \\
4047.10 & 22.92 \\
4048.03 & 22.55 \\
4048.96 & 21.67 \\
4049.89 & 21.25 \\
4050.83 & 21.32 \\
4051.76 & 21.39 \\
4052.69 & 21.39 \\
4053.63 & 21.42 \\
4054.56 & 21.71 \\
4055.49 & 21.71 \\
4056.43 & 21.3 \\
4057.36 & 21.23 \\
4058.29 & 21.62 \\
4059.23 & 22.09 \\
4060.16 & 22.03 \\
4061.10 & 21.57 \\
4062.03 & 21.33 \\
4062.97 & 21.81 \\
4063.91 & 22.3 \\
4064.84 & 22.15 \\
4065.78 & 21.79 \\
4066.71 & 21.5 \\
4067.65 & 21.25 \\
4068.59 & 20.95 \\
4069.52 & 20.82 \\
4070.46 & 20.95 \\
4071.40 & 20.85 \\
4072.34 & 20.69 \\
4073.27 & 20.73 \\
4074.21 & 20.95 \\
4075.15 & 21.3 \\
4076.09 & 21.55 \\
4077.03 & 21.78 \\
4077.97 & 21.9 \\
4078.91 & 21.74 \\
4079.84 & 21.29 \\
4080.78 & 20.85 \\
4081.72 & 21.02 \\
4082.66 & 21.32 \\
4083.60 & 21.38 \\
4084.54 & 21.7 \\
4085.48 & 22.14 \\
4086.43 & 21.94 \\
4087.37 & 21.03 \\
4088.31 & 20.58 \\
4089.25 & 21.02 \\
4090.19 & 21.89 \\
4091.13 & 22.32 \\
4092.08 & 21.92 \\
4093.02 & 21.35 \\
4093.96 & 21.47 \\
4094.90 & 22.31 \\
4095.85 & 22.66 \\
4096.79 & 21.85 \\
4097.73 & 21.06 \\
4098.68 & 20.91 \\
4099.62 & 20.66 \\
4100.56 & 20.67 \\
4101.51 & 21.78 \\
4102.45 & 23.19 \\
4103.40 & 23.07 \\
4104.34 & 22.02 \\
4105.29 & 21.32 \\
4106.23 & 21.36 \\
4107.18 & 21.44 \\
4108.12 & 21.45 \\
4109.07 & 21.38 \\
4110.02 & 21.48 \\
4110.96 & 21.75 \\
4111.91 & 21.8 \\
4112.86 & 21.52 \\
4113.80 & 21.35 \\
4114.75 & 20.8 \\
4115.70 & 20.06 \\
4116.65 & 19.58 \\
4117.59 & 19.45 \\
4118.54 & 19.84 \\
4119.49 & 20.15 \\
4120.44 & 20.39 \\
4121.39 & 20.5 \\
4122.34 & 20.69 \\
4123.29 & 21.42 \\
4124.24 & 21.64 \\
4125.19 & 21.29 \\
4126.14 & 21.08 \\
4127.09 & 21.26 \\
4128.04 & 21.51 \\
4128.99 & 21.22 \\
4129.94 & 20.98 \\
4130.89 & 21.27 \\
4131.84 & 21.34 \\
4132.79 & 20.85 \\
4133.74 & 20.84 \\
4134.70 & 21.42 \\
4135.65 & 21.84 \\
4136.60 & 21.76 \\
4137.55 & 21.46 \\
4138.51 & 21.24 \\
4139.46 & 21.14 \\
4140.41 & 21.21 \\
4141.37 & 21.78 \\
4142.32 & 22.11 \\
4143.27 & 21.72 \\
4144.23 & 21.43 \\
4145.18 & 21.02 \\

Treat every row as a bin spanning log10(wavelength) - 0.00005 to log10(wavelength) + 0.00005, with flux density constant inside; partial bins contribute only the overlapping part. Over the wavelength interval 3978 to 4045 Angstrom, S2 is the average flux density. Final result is 22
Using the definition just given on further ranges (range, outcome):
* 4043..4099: 21.6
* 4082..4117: 21.5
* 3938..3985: 22.8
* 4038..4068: 21.8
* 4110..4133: 20.9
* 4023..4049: 21.8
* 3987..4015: 22.2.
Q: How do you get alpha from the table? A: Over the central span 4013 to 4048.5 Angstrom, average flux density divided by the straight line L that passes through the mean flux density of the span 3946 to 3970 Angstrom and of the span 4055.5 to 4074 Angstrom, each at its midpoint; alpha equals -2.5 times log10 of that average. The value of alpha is 0.01 mag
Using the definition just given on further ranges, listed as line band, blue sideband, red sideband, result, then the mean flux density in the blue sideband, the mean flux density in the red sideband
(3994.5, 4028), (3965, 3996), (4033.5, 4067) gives 0.04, 22.9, 21.9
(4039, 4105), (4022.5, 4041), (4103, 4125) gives -0.02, 21.6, 21.1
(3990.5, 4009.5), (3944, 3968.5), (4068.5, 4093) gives 0.02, 22.9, 21.3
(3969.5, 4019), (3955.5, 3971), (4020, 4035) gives -0.01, 22.7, 21.3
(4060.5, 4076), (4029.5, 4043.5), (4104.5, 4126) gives 0.01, 22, 21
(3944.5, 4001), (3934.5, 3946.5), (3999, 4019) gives -0.04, 22.1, 21.8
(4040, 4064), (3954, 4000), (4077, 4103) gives 0.01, 22.7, 21.6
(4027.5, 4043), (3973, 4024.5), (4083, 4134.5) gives 0.00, 22.2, 21.3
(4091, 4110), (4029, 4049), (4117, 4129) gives -0.03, 22.1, 20.8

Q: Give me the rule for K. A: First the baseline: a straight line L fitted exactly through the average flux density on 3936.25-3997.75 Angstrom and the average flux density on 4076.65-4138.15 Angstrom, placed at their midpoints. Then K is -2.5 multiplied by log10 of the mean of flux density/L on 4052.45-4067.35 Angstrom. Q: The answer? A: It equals 0.01 mag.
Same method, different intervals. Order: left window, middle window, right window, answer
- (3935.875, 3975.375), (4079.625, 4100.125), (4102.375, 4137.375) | 0.00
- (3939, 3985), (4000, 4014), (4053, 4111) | 0.02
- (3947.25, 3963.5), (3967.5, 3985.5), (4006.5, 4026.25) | -0.03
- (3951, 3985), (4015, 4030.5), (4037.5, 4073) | 0.05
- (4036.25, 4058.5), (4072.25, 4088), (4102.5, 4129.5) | 0.01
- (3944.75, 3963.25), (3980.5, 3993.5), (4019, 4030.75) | -0.03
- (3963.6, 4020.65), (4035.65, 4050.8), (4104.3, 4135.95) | -0.01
